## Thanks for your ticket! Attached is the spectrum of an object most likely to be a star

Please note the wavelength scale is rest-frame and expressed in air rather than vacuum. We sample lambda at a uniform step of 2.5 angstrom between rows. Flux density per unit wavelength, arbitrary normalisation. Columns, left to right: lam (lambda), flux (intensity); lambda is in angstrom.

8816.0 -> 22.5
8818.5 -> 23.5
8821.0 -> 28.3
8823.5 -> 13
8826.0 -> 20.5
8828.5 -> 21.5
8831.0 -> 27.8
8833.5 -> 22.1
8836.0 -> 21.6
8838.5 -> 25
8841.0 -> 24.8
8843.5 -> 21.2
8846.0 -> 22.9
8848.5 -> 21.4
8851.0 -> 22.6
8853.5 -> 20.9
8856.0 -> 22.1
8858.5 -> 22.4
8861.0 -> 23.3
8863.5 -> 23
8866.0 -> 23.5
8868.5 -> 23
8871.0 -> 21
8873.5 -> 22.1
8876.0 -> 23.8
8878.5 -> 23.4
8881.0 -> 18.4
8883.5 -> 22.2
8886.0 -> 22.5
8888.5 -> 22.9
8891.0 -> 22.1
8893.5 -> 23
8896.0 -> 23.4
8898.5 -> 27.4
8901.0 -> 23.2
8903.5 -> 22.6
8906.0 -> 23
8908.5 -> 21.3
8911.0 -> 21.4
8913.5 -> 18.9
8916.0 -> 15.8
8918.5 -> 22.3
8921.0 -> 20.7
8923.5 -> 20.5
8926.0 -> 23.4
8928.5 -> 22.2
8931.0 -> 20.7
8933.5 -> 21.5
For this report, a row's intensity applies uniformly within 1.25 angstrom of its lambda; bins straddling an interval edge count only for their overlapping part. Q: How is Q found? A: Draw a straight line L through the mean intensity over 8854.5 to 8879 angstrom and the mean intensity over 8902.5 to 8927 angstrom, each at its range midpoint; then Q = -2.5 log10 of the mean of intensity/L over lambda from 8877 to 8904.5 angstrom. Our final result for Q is -0.050 mag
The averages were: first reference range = 22.7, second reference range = 20.9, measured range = 22.8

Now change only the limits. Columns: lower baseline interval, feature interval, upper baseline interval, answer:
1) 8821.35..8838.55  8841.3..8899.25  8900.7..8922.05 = -0.059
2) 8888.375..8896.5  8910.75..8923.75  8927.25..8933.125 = 0.111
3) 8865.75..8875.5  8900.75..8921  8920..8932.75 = 0.042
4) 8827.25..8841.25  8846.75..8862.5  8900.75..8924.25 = 0.040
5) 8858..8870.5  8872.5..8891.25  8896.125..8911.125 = 0.045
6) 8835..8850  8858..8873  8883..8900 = 0.020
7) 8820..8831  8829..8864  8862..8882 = -0.052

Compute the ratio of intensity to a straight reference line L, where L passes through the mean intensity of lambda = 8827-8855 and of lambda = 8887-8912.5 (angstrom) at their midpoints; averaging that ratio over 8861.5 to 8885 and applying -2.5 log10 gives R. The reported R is 0.03 mag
